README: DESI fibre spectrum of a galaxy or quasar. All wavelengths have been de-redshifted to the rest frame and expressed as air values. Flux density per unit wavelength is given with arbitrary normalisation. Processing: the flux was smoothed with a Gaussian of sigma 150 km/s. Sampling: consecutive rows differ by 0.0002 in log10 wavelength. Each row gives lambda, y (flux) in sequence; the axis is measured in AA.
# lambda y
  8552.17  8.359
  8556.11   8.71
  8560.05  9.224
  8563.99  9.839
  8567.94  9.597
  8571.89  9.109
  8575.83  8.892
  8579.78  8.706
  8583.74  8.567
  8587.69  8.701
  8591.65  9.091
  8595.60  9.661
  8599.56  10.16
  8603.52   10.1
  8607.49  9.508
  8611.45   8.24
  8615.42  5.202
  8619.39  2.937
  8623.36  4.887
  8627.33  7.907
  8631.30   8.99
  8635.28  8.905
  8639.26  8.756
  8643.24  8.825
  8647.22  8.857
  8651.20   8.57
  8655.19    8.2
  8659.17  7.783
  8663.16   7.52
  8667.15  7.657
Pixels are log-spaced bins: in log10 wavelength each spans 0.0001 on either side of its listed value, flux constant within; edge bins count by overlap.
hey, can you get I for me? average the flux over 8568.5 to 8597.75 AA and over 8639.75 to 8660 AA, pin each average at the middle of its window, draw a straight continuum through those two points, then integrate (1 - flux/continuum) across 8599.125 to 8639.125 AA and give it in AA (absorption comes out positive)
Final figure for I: 5.0 AA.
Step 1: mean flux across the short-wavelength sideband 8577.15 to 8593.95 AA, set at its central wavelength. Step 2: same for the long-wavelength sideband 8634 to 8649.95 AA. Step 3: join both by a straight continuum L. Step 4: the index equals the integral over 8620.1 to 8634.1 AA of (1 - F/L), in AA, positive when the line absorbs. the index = 2.9 AA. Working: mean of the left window 8.79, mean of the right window 8.82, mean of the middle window 6.96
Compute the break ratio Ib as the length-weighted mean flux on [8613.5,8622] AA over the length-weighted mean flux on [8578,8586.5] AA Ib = 0.48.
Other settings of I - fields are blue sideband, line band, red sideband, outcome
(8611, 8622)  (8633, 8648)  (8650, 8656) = -3.3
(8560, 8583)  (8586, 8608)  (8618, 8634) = -4.7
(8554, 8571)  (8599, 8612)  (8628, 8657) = -0.8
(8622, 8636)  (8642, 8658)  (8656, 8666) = -1.8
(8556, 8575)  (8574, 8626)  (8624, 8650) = 5.3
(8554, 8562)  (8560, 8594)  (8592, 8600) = 0.9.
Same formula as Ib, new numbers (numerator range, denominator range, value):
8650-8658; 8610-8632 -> 1.35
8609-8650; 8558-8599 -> 0.81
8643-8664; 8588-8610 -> 0.86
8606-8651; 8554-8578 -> 0.82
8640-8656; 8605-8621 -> 1.30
